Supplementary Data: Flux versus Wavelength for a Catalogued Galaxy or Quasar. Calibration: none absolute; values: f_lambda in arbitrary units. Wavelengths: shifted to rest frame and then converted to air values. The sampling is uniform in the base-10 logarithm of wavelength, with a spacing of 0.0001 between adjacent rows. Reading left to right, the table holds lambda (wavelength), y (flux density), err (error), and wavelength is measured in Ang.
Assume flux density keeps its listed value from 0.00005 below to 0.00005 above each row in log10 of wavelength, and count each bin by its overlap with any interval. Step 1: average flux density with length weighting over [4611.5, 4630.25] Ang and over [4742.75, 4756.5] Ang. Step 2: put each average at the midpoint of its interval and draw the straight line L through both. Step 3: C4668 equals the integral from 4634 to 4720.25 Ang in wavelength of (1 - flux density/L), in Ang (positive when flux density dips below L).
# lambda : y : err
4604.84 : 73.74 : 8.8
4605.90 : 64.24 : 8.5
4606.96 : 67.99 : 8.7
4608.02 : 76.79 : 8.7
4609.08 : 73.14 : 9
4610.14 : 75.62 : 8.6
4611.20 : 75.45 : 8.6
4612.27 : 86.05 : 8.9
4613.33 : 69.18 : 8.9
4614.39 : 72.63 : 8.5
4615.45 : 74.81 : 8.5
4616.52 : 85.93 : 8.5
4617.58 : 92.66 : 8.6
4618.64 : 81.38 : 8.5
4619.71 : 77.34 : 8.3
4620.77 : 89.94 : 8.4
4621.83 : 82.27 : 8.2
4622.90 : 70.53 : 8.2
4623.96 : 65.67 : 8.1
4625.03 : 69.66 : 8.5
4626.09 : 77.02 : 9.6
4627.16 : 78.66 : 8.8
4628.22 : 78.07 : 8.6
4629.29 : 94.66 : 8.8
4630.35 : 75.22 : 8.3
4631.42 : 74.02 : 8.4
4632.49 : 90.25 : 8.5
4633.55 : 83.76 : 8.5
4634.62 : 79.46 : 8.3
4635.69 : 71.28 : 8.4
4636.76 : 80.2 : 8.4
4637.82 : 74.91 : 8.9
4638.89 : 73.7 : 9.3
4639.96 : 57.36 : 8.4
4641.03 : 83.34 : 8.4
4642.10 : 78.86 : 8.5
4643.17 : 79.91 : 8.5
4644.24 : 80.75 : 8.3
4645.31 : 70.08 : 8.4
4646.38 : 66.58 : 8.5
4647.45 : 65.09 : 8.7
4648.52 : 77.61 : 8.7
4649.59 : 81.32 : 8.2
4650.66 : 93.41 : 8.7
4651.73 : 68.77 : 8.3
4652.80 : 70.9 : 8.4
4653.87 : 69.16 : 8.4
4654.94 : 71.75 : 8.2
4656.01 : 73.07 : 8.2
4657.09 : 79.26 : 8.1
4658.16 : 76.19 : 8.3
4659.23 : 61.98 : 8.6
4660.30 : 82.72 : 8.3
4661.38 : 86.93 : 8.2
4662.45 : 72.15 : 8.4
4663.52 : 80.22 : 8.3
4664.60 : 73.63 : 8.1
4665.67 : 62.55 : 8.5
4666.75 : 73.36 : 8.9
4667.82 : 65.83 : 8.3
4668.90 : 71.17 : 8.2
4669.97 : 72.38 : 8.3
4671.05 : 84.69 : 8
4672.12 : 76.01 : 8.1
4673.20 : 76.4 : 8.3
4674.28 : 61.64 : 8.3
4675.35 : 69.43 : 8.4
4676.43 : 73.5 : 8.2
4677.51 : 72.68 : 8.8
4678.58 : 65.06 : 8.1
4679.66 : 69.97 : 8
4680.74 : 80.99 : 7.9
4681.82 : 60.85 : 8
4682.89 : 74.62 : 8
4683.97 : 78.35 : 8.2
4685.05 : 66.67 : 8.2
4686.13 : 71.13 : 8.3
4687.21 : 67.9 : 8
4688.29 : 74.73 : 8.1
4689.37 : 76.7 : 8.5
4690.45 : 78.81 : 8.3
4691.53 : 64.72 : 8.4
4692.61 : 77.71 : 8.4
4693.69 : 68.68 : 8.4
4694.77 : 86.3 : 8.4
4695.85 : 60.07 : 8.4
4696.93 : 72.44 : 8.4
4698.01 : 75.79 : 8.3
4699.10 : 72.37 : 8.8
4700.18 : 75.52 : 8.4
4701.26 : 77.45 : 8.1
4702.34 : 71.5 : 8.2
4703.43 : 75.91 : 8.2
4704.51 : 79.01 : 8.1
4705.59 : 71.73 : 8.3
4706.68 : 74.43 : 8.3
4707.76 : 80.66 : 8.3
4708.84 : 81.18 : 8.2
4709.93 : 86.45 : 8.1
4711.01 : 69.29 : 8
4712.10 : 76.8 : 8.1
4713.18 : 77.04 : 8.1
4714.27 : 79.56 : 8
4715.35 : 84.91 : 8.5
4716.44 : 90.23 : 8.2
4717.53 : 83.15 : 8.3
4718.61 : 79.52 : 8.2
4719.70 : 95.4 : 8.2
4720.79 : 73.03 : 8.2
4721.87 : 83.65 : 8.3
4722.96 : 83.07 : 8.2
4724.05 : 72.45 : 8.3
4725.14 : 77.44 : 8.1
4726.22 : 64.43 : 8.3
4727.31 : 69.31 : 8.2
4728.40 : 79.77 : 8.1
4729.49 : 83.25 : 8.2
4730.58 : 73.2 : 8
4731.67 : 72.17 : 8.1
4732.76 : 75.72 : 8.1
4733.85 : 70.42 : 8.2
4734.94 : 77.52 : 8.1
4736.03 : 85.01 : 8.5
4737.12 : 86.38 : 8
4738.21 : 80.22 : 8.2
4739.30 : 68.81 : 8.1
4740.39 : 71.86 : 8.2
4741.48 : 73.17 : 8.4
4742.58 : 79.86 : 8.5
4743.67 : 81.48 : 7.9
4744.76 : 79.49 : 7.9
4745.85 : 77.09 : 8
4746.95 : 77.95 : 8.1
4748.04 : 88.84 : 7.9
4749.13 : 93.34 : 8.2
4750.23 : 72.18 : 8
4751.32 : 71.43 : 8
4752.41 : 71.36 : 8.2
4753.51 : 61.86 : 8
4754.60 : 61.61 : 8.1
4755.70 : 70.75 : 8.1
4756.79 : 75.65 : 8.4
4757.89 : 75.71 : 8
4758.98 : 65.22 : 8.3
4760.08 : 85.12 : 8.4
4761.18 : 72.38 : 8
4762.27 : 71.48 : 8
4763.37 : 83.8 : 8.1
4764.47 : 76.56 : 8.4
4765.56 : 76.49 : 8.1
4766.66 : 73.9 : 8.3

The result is 3.0 Ang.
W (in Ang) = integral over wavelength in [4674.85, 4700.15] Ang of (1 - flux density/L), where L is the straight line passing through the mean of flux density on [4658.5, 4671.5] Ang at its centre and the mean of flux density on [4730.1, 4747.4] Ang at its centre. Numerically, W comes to 0.88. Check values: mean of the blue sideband 73.9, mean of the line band 72.2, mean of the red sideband 76.9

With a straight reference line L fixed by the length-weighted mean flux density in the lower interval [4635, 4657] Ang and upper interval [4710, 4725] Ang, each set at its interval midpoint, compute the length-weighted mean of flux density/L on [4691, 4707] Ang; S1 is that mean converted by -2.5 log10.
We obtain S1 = 0.08 mag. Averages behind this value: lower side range 74.5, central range 73.6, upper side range 80.7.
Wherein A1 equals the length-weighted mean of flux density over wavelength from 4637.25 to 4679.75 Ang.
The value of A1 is 73.7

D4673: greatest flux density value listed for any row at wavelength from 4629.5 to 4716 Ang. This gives 93.41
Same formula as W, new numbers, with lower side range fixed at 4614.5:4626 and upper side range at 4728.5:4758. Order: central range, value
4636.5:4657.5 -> 0.9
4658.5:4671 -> 0.7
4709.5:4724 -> -0.9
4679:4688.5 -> 0.7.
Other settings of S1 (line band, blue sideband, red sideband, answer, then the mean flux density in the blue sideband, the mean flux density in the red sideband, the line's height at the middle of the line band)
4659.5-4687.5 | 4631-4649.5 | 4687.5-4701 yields 0.027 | 75.8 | 73.6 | 74.5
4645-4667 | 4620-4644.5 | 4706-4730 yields 0.057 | 77.8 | 79.3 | 78.2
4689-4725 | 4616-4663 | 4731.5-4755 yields -0.011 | 77.1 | 76.4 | 76.7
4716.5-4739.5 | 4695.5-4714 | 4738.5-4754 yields -0.031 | 75.4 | 76.4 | 76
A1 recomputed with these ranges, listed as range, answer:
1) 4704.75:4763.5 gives 77.1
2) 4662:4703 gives 72.5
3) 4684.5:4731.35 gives 76.3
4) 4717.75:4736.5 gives 77.5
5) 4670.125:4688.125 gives 71.9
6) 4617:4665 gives 76.9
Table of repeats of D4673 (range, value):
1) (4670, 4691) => 84.69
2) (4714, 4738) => 95.4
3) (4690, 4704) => 86.3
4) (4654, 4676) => 86.93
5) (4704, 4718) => 90.23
